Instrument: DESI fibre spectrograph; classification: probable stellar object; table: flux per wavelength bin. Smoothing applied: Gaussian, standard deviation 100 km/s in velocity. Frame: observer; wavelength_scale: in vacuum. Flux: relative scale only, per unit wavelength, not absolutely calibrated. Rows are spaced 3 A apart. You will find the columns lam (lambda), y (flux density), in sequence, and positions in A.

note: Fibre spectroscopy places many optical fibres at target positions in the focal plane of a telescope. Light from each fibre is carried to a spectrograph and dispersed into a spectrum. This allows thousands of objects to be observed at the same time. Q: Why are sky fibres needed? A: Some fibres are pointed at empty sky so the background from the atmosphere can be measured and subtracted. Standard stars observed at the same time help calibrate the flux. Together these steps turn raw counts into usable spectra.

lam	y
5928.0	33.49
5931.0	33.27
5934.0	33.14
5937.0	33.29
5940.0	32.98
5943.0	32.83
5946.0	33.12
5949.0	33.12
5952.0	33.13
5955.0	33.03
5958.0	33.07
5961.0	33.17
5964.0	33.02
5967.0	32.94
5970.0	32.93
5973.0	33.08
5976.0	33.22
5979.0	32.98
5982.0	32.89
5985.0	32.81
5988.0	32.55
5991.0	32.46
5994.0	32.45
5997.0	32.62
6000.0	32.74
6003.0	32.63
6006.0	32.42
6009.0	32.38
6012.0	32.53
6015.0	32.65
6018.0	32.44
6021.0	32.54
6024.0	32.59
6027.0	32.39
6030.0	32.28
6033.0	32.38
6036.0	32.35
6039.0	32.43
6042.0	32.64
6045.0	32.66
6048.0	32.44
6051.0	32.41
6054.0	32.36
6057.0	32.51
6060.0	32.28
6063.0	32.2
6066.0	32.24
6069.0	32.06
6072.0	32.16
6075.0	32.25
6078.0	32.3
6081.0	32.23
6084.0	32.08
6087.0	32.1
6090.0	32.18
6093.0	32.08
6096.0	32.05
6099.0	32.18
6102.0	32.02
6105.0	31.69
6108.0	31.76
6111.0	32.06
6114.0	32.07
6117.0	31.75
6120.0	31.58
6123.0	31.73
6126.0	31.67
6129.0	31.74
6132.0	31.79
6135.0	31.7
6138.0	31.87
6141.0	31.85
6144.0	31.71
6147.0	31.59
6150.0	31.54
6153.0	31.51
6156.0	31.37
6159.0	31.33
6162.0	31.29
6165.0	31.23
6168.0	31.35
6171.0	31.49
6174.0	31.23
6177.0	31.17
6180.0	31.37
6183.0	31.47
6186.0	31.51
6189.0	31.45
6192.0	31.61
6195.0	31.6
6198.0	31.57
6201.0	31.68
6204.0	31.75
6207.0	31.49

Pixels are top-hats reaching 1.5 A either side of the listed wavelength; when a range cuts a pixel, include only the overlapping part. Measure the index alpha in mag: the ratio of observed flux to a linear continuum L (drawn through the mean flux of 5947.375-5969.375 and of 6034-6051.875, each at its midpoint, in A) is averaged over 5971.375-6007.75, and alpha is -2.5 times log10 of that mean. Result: 0.00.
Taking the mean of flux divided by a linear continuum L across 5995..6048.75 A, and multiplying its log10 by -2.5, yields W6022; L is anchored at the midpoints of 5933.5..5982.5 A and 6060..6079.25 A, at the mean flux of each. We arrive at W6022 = 0.00 mag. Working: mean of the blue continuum 33.1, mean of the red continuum 32.2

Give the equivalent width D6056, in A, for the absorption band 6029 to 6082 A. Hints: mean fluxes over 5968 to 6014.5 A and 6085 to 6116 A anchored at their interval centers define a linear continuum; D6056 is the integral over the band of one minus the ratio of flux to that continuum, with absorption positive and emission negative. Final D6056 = -0.1 A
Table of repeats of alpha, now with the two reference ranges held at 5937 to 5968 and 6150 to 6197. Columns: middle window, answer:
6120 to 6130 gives 0.00 mag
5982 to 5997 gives 0.01 mag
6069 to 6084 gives 0.00 mag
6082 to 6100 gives 0.00 mag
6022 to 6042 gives 0.00 mag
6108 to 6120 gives 0.00 mag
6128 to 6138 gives 0.00 mag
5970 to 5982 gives -0.01 mag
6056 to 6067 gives 0.00 mag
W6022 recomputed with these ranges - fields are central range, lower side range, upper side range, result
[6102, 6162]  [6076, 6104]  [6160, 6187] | 0.00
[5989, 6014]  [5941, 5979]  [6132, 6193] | 0.01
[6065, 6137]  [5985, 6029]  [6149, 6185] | 0.00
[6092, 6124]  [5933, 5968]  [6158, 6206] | 0.00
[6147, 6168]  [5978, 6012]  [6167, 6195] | 0.01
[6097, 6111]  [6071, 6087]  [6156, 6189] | 0.00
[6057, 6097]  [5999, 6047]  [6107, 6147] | 0.00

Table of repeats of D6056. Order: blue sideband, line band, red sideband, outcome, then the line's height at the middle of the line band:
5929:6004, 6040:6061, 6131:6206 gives -0.08 A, 32.4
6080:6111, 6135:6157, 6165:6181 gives -0.06 A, 31.6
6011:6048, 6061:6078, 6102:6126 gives -0.02 A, 32.2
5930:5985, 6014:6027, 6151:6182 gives 0.00 A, 32.5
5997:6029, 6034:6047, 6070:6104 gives -0.05 A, 32.4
